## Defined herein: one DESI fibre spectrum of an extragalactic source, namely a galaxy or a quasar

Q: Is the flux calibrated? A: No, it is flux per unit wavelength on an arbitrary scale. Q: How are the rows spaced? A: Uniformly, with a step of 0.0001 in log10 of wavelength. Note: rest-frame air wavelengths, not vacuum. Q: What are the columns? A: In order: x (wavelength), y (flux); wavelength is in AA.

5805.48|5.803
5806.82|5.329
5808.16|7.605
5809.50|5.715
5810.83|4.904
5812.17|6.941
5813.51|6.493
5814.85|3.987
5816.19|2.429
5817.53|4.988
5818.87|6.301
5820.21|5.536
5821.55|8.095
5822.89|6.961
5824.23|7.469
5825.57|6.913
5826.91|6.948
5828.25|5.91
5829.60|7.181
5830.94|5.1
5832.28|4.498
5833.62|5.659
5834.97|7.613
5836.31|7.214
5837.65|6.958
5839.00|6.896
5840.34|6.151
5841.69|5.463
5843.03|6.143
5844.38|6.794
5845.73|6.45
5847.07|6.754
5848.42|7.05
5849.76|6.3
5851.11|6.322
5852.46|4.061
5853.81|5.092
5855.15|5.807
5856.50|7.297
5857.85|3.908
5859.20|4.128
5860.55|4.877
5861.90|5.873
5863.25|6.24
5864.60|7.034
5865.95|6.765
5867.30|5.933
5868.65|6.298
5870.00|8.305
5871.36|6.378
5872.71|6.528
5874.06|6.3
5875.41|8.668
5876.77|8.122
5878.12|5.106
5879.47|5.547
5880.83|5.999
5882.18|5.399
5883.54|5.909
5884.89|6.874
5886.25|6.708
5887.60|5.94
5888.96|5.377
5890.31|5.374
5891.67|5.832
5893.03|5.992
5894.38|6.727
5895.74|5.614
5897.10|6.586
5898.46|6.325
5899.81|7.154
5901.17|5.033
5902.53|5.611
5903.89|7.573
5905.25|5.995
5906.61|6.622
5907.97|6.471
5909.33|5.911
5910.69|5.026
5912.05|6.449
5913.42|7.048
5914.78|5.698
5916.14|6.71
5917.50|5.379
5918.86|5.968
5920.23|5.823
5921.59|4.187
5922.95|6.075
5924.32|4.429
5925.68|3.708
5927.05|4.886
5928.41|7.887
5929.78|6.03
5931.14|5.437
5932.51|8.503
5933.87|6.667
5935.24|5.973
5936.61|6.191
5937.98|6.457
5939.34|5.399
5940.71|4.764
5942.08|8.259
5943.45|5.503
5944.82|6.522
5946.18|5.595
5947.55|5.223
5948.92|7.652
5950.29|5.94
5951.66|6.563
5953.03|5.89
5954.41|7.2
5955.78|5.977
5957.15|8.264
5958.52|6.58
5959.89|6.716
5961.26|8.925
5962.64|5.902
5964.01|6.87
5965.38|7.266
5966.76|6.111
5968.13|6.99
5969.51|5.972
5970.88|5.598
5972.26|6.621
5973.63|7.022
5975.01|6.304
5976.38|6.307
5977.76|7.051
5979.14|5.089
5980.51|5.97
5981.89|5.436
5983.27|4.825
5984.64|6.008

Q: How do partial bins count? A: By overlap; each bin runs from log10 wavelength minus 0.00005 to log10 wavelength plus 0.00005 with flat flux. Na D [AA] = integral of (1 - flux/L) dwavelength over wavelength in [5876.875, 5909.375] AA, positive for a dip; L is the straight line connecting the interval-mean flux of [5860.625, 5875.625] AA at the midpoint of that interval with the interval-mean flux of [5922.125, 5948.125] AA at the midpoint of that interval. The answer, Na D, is 1.4 AA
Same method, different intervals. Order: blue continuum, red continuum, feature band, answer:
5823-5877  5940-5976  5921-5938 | 1.6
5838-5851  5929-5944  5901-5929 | 2.2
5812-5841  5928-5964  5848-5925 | 3.6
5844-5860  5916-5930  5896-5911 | -1.7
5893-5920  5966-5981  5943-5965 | -1.2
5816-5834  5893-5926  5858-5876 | -0.9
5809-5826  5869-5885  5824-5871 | 0.2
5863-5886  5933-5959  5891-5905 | 0.6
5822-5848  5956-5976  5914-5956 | 4.3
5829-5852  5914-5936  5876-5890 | 0.0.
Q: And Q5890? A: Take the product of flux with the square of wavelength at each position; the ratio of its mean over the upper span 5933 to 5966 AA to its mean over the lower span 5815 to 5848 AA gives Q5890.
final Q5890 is 1.1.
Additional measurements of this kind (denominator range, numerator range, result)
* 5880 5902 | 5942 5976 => 1.11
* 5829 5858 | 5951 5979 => 1.13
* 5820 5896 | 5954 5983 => 1.09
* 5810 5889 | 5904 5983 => 1.04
